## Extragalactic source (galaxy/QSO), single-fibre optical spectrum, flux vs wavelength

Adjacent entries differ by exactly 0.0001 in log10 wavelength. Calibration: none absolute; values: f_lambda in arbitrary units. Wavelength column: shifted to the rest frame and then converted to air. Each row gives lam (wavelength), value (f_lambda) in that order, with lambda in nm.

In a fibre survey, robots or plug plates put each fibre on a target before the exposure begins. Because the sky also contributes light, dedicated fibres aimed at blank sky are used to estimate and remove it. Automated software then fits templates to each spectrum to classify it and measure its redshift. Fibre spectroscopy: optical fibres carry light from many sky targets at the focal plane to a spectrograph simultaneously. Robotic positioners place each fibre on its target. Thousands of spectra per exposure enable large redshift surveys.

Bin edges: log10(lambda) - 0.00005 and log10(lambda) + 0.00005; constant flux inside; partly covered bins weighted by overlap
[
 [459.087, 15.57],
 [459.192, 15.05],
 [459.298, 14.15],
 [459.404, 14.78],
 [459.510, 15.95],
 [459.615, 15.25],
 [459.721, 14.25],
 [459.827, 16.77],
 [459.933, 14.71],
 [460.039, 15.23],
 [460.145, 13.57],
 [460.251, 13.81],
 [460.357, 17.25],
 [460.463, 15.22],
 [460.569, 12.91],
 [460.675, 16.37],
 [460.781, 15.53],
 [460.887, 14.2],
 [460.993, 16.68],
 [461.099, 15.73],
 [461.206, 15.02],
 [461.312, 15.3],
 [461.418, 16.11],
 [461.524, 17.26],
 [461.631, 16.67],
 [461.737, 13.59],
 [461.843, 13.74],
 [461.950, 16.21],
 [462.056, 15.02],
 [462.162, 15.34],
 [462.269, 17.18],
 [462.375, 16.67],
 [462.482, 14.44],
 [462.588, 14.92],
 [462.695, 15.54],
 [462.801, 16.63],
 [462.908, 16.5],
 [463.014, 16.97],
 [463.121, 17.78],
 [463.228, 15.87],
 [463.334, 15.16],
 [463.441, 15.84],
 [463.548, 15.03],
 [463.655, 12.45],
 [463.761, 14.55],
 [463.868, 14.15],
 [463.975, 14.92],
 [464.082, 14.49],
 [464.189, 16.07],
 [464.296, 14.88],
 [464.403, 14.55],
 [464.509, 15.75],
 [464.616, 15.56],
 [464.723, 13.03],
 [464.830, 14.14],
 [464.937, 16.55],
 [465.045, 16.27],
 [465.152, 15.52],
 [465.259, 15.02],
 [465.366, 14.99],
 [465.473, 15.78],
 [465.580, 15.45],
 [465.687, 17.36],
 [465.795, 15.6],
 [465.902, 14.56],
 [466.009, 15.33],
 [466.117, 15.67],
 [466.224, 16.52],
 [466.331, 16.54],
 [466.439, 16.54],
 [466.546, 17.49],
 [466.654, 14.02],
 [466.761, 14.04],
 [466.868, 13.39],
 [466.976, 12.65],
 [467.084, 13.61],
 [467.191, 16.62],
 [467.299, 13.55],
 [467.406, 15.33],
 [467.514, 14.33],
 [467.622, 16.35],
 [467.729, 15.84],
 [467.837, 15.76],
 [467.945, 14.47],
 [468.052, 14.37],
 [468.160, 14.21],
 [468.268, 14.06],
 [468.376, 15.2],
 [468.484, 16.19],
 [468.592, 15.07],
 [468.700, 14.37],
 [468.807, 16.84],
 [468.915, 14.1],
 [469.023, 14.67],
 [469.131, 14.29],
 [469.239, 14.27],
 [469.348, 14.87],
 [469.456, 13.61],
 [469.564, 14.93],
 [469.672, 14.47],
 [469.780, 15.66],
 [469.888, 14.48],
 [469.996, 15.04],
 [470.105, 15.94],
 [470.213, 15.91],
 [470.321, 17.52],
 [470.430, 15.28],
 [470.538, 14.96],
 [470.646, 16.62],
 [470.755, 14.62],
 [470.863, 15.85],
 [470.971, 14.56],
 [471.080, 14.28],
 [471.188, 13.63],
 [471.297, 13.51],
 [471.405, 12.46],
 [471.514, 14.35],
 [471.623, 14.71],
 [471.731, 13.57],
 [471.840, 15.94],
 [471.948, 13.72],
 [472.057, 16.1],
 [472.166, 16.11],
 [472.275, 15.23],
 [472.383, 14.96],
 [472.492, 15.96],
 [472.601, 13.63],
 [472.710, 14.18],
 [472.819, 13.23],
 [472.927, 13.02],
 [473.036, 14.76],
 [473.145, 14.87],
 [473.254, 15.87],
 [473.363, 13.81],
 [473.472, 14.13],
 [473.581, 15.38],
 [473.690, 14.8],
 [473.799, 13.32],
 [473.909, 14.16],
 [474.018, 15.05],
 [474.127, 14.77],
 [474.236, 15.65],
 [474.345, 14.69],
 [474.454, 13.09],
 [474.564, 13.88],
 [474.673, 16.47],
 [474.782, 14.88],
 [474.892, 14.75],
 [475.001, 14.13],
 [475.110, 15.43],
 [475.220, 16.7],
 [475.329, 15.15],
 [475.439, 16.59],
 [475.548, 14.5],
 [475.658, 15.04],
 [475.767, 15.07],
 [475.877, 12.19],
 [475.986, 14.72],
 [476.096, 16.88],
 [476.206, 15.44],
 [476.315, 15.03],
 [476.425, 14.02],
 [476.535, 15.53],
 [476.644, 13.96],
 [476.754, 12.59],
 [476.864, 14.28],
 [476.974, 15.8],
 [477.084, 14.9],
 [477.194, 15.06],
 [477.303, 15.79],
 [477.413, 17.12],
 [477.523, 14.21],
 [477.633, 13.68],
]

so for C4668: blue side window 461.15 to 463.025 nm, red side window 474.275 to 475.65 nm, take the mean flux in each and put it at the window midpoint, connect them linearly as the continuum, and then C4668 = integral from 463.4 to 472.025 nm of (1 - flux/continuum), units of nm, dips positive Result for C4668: 0.24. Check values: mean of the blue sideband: 15.7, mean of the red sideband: 15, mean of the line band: 15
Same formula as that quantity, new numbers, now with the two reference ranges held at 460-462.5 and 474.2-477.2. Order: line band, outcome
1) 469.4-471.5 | 0.02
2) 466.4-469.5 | 0.07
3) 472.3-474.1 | 0.06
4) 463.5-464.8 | 0.06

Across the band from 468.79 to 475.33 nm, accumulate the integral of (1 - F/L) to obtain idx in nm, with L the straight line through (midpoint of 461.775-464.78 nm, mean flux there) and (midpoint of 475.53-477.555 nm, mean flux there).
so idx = 0.101 nm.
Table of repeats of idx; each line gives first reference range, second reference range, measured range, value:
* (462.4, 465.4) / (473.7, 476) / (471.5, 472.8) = 0.00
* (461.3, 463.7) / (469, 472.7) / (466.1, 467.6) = 0.02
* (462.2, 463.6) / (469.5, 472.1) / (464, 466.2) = 0.05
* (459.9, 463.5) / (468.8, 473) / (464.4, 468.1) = -0.01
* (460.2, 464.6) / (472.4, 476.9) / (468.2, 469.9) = 0.02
